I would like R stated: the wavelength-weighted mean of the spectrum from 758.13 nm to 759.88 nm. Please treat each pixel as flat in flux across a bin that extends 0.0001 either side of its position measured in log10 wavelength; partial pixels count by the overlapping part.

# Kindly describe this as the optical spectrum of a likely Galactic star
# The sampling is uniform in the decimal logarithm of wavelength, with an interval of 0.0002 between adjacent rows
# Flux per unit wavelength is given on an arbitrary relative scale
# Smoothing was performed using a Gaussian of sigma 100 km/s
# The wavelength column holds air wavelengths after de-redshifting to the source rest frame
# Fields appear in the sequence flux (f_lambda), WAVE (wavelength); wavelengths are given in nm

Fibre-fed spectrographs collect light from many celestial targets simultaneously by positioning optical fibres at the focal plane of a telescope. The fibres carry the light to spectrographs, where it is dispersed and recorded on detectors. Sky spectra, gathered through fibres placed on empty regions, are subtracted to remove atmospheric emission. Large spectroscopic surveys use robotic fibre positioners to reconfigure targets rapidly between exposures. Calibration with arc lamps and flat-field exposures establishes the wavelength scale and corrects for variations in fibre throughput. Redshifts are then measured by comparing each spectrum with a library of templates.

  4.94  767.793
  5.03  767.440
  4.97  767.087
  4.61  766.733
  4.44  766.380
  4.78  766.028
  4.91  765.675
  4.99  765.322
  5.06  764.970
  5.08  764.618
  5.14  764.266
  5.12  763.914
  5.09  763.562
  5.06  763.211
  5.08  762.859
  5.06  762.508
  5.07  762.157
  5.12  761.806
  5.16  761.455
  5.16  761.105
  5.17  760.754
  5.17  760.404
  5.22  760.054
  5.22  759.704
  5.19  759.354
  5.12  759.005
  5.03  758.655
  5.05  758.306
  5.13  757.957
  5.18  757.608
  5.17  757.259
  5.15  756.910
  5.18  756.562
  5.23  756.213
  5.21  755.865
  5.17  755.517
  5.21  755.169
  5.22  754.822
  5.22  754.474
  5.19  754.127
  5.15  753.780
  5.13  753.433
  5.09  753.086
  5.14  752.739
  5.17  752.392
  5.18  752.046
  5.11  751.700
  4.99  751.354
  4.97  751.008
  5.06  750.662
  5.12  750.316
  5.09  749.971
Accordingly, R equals 5.12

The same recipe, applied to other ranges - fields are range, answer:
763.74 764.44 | 5.13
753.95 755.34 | 5.21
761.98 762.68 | 5.06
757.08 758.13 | 5.16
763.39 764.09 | 5.1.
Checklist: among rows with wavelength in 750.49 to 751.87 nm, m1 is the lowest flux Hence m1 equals 4.97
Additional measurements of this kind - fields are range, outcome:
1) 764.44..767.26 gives 4.44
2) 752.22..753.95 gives 5.09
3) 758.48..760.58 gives 5.03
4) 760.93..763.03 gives 5.06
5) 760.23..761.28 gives 5.16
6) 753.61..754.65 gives 5.15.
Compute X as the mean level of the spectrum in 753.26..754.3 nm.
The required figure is 5.16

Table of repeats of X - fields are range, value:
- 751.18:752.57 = 5.11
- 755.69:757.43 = 5.19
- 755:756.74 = 5.2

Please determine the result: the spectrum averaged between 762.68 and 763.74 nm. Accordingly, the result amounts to 5.08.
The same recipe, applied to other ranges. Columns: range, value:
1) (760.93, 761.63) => 5.16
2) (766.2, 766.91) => 4.53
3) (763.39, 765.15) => 5.1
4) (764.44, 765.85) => 5.01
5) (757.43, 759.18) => 5.1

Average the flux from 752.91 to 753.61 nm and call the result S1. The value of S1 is 5.11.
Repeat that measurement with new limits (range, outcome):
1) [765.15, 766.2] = 4.89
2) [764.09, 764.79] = 5.11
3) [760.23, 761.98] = 5.16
